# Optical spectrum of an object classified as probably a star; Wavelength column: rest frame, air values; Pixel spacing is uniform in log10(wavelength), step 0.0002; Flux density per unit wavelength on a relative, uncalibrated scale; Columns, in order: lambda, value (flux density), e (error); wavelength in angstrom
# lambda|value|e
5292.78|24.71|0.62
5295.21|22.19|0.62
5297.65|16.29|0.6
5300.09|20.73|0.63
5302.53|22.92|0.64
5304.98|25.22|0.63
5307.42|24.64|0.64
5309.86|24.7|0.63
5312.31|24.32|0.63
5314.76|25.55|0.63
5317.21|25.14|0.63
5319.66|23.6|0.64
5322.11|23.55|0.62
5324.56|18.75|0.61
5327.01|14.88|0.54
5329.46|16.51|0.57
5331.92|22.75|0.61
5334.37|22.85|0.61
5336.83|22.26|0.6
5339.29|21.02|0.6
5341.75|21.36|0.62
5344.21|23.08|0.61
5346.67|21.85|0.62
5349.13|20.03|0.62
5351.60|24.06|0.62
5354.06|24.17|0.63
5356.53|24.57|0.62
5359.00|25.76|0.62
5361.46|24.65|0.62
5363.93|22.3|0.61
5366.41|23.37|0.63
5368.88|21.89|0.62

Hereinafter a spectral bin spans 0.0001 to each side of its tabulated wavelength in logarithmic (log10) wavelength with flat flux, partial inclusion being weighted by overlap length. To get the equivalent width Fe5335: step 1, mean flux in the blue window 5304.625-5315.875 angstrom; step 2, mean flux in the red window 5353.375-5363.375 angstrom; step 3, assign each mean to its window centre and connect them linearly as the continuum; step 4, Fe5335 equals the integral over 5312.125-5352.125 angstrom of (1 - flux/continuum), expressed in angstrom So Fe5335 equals 4.9 angstrom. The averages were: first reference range 24.9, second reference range 24.7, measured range 21.8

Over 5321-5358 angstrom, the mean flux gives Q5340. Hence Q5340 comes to 21.5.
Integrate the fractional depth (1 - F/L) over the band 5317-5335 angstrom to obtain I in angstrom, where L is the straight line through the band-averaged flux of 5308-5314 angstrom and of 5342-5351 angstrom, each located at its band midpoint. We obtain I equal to 2.1 angstrom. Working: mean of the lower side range 24.6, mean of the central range 20.7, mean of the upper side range 21.8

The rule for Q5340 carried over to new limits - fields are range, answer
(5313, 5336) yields 21.6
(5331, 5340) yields 22.3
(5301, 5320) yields 24.5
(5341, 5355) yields 22.4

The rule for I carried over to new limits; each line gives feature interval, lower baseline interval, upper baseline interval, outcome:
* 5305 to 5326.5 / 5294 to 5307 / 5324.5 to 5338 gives -2.9 angstrom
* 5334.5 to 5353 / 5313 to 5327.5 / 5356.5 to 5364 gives 1.3 angstrom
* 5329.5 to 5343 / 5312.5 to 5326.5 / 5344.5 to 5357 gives 0.8 angstrom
